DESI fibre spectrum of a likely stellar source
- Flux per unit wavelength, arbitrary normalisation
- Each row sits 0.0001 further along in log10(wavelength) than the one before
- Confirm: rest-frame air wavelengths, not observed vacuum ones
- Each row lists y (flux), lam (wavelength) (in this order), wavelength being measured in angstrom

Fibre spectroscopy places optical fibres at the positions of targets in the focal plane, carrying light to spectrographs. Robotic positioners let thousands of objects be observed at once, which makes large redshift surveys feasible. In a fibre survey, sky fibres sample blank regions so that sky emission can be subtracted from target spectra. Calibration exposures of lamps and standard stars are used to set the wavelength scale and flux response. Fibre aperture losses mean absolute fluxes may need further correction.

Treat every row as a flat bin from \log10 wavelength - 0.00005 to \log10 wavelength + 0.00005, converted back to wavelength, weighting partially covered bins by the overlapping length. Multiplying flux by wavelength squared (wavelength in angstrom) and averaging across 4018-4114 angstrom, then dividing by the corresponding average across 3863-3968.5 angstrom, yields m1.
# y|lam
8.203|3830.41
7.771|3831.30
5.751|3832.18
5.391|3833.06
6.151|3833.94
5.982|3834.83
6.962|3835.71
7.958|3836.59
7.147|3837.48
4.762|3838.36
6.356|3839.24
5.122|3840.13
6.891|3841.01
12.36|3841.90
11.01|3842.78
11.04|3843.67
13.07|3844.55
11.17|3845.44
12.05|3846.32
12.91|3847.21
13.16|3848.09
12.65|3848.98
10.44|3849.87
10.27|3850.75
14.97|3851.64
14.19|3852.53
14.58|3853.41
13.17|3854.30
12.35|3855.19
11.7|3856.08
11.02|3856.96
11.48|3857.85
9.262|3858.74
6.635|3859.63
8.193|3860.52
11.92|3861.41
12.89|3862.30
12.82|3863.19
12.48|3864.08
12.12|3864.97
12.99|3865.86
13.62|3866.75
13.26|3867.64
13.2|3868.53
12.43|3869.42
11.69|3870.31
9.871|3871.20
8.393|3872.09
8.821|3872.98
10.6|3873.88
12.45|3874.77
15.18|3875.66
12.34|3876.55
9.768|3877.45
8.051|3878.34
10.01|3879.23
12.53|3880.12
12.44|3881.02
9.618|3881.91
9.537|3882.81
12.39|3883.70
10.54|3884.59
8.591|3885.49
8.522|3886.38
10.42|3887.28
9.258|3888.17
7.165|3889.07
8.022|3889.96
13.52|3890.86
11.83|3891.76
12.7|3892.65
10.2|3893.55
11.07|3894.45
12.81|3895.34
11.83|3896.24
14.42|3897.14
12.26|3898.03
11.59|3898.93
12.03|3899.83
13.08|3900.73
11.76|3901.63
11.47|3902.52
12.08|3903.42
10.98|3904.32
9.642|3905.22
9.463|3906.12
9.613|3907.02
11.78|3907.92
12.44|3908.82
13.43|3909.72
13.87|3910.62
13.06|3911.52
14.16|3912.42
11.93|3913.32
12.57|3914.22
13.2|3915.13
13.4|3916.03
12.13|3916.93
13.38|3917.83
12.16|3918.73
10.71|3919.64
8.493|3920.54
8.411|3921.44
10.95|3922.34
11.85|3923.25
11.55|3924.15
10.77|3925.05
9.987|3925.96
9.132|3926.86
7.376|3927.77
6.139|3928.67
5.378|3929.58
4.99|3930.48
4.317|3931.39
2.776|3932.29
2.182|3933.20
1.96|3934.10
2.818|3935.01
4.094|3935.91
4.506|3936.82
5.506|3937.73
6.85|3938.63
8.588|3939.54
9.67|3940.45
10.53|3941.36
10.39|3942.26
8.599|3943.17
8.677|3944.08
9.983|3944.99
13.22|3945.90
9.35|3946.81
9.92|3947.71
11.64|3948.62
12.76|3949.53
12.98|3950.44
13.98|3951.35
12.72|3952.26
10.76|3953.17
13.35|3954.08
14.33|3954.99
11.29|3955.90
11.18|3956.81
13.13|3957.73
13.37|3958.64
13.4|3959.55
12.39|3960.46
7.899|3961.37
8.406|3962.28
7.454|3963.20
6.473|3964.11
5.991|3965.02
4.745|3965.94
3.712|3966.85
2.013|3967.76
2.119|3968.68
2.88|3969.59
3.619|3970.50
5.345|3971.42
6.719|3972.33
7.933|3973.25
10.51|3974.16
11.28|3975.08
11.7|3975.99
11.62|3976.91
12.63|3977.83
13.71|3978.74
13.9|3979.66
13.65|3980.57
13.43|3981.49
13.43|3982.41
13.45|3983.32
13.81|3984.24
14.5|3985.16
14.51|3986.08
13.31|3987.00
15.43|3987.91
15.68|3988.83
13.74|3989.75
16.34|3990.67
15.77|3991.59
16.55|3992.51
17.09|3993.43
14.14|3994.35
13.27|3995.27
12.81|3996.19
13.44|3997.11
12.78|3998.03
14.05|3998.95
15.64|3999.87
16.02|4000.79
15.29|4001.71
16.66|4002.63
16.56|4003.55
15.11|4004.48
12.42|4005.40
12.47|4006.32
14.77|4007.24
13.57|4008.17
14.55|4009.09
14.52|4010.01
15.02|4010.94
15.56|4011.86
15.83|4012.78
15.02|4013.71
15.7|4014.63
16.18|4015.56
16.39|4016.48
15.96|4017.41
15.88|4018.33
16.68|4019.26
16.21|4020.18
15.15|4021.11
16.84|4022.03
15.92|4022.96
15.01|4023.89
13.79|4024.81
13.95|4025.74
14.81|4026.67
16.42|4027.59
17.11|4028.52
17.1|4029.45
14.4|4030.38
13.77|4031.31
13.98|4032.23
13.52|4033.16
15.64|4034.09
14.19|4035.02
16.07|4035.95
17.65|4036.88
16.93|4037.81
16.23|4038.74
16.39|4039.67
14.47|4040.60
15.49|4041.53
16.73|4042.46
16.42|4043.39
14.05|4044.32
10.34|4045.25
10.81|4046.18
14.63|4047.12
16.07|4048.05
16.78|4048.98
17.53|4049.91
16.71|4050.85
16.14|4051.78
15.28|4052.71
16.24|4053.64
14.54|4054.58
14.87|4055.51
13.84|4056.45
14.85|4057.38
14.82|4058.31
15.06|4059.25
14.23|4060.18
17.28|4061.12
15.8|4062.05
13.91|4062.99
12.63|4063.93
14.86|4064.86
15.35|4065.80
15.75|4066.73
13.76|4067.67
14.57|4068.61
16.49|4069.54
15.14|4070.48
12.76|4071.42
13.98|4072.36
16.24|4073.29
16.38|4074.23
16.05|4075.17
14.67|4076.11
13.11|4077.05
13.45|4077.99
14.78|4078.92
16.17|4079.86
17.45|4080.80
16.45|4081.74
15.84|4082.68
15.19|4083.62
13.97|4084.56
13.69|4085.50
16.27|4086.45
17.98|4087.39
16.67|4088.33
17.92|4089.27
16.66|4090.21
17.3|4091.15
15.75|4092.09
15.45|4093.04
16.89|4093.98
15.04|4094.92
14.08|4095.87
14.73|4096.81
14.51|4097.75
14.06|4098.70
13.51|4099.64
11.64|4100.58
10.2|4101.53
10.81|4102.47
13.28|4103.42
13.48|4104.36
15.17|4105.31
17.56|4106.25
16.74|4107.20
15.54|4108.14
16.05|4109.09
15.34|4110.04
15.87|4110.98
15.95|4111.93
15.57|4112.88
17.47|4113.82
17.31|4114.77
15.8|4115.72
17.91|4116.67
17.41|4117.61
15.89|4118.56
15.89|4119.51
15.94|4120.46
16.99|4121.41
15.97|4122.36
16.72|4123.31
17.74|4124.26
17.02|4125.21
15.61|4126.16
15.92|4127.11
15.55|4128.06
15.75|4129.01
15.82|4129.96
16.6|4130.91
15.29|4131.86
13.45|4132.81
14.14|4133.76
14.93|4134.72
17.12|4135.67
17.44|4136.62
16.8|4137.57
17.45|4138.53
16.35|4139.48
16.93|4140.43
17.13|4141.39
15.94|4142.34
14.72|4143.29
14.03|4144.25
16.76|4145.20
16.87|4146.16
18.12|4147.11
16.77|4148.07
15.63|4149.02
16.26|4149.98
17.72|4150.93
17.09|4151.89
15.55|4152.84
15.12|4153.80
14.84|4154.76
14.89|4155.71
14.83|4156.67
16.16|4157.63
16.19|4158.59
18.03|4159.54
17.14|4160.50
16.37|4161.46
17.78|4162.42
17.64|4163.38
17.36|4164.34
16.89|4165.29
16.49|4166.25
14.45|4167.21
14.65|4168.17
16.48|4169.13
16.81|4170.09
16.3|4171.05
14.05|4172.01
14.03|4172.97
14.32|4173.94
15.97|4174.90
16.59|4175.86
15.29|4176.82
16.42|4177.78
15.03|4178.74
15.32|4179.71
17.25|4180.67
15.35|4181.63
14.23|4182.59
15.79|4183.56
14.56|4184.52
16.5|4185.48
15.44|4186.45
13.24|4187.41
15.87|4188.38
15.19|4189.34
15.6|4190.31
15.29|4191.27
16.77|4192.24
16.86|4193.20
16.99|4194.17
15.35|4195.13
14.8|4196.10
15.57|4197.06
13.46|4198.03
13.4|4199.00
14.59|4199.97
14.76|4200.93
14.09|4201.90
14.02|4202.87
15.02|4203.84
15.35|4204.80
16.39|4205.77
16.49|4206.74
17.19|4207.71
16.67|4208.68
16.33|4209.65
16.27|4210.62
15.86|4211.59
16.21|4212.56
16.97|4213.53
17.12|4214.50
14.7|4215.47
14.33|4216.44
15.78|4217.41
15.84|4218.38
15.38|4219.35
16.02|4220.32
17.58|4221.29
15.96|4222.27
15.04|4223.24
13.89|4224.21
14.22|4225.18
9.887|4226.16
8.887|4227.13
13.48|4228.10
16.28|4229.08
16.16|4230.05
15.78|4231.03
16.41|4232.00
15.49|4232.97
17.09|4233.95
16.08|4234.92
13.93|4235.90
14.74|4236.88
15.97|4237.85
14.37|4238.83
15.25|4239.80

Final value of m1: 1.6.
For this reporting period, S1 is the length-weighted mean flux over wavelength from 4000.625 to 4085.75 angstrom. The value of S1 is 15.2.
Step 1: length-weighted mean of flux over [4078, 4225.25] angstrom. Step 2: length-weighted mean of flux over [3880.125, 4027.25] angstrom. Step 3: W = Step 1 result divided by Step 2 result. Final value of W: 1.37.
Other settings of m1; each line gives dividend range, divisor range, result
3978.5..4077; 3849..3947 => 1.53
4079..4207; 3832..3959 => 1.70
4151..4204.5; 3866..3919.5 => 1.56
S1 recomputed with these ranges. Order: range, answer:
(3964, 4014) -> 12.4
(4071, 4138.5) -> 15.5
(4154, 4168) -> 16.3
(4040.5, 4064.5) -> 15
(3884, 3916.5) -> 11.5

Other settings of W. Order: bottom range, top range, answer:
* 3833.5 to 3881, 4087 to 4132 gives 1.45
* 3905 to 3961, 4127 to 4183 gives 1.59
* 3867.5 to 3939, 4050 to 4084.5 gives 1.49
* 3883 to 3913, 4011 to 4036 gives 1.36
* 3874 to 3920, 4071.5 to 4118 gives 1.33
